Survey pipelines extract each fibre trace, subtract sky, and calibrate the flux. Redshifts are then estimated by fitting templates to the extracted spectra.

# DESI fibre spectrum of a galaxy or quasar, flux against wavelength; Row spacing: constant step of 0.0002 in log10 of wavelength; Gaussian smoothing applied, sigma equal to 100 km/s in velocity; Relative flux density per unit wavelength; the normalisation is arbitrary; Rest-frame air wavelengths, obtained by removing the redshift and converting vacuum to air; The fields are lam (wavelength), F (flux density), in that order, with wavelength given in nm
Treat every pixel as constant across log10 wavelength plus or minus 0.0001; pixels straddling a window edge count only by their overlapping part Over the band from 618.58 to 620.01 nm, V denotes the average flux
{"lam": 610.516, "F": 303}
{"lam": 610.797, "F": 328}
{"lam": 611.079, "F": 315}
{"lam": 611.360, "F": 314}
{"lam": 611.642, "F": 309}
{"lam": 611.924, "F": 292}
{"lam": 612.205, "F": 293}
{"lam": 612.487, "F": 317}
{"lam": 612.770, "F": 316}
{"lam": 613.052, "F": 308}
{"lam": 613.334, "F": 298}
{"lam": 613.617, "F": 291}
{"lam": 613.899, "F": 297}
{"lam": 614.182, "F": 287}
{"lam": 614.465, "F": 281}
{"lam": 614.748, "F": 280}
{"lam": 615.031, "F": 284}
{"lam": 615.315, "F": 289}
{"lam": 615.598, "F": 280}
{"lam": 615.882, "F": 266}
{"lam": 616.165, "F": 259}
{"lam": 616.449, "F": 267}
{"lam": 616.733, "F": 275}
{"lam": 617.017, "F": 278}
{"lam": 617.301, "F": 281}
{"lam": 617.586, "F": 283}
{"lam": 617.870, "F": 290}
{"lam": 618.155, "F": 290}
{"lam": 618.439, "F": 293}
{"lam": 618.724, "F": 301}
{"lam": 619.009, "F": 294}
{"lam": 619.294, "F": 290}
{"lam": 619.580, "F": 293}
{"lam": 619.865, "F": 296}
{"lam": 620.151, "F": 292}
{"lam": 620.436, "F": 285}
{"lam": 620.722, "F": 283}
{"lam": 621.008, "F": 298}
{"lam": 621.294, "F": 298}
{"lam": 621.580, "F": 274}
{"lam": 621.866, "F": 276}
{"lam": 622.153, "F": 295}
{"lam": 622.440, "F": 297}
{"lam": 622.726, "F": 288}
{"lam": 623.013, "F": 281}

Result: 295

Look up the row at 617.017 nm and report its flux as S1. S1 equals 278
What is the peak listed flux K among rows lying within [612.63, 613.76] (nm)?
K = 316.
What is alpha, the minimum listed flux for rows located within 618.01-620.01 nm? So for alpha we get 290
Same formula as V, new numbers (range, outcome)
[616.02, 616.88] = 267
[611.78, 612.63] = 301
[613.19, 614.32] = 293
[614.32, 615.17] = 282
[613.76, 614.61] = 288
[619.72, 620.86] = 289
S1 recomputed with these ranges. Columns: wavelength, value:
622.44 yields 297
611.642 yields 309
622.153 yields 295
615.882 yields 266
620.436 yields 285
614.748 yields 280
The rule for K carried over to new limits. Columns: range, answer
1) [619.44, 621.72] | 298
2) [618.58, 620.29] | 301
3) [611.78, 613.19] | 317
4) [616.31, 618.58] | 293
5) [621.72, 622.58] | 297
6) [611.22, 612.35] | 314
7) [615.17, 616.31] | 289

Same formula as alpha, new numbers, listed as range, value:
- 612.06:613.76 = 291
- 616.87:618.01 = 278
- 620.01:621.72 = 274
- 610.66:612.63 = 292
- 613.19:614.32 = 287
